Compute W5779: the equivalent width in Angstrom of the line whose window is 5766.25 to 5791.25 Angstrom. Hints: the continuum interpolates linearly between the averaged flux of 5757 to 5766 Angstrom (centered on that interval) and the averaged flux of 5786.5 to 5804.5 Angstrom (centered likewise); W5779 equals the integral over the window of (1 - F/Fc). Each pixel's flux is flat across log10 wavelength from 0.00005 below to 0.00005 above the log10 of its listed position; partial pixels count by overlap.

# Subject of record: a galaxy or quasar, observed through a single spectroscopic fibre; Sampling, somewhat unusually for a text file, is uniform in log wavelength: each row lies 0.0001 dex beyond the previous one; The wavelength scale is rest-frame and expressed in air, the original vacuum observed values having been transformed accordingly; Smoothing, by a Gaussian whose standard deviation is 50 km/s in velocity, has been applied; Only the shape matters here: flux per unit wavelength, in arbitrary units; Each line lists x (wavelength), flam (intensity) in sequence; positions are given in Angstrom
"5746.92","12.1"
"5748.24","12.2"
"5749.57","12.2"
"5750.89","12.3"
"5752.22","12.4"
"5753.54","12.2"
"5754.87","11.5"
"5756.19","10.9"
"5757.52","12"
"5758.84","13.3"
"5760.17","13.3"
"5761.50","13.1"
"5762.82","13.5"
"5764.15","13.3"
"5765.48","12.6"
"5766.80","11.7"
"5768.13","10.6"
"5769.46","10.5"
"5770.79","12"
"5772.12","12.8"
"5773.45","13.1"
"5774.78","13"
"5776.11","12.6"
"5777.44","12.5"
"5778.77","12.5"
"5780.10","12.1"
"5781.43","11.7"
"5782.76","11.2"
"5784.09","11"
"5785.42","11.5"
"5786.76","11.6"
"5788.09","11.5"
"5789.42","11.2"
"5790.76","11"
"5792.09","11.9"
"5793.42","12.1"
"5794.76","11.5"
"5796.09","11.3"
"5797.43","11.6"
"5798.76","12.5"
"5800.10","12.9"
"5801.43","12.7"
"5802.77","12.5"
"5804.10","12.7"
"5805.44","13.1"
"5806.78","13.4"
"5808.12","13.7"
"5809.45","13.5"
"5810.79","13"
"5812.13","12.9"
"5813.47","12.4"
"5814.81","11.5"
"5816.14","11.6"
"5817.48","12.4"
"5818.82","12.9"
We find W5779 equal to 1.4 Angstrom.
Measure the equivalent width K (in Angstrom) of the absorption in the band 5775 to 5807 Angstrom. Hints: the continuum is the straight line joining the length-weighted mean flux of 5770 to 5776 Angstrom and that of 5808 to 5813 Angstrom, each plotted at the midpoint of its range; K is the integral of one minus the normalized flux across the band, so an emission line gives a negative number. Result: 2.2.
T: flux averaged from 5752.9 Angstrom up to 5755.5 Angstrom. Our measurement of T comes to 11.8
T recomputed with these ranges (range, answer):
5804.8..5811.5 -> 13.3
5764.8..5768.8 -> 11.6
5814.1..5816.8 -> 11.6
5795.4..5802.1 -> 12.2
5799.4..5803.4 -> 12.7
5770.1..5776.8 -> 12.7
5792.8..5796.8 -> 11.6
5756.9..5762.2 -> 13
